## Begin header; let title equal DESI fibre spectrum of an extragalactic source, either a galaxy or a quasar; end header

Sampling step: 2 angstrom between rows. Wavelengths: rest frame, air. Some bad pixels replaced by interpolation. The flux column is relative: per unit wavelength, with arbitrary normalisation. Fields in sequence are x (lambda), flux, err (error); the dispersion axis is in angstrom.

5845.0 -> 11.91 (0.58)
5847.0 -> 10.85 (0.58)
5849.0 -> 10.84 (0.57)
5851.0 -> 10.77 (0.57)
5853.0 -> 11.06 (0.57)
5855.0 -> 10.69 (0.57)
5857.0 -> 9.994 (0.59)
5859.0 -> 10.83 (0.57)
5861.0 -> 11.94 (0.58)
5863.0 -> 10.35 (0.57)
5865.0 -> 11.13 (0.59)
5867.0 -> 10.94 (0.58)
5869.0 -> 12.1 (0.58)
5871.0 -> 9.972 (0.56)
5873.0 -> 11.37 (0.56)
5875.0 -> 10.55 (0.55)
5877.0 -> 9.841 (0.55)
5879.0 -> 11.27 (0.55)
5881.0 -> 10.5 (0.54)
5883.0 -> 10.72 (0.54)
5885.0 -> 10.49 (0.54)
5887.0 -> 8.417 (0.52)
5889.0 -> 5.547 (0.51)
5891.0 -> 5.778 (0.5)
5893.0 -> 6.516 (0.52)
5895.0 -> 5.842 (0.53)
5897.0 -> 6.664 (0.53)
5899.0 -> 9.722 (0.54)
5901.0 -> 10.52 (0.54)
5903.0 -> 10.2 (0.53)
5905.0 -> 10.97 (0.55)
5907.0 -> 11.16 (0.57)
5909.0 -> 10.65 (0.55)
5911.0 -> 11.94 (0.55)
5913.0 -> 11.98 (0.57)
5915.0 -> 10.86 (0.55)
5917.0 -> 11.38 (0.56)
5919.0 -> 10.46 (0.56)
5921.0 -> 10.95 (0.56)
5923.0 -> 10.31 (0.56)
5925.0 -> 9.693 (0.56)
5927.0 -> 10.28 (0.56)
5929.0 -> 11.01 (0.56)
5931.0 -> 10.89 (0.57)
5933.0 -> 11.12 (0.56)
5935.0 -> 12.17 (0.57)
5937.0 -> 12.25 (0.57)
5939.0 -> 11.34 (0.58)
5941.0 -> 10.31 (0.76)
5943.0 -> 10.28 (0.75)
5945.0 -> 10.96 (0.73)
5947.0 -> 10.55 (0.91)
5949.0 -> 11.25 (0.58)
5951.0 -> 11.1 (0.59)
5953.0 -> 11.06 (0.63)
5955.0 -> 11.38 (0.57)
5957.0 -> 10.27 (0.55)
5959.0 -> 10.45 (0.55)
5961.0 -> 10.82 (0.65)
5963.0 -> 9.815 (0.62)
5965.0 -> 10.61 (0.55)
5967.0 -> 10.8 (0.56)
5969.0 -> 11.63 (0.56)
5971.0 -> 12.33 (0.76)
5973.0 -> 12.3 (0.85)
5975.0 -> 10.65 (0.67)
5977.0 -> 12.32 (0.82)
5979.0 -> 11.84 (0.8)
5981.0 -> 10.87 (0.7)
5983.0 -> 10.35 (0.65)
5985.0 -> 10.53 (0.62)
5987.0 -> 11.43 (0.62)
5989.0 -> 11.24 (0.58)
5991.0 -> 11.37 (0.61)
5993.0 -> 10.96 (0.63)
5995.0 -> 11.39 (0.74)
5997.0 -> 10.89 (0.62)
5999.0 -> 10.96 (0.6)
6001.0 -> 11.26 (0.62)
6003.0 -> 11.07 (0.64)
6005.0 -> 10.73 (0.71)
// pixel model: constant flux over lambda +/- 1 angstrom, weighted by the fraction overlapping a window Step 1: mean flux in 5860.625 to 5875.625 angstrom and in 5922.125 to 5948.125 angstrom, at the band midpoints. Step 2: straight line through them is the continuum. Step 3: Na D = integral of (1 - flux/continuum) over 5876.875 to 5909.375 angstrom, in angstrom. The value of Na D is 5.6 angstrom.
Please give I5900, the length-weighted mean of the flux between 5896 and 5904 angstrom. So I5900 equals 9.28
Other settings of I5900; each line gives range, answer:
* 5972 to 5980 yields 11.8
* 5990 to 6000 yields 11.1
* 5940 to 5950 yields 10.7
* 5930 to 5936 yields 11.4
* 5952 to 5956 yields 11.2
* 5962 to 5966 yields 10.2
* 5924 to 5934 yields 10.6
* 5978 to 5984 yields 11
